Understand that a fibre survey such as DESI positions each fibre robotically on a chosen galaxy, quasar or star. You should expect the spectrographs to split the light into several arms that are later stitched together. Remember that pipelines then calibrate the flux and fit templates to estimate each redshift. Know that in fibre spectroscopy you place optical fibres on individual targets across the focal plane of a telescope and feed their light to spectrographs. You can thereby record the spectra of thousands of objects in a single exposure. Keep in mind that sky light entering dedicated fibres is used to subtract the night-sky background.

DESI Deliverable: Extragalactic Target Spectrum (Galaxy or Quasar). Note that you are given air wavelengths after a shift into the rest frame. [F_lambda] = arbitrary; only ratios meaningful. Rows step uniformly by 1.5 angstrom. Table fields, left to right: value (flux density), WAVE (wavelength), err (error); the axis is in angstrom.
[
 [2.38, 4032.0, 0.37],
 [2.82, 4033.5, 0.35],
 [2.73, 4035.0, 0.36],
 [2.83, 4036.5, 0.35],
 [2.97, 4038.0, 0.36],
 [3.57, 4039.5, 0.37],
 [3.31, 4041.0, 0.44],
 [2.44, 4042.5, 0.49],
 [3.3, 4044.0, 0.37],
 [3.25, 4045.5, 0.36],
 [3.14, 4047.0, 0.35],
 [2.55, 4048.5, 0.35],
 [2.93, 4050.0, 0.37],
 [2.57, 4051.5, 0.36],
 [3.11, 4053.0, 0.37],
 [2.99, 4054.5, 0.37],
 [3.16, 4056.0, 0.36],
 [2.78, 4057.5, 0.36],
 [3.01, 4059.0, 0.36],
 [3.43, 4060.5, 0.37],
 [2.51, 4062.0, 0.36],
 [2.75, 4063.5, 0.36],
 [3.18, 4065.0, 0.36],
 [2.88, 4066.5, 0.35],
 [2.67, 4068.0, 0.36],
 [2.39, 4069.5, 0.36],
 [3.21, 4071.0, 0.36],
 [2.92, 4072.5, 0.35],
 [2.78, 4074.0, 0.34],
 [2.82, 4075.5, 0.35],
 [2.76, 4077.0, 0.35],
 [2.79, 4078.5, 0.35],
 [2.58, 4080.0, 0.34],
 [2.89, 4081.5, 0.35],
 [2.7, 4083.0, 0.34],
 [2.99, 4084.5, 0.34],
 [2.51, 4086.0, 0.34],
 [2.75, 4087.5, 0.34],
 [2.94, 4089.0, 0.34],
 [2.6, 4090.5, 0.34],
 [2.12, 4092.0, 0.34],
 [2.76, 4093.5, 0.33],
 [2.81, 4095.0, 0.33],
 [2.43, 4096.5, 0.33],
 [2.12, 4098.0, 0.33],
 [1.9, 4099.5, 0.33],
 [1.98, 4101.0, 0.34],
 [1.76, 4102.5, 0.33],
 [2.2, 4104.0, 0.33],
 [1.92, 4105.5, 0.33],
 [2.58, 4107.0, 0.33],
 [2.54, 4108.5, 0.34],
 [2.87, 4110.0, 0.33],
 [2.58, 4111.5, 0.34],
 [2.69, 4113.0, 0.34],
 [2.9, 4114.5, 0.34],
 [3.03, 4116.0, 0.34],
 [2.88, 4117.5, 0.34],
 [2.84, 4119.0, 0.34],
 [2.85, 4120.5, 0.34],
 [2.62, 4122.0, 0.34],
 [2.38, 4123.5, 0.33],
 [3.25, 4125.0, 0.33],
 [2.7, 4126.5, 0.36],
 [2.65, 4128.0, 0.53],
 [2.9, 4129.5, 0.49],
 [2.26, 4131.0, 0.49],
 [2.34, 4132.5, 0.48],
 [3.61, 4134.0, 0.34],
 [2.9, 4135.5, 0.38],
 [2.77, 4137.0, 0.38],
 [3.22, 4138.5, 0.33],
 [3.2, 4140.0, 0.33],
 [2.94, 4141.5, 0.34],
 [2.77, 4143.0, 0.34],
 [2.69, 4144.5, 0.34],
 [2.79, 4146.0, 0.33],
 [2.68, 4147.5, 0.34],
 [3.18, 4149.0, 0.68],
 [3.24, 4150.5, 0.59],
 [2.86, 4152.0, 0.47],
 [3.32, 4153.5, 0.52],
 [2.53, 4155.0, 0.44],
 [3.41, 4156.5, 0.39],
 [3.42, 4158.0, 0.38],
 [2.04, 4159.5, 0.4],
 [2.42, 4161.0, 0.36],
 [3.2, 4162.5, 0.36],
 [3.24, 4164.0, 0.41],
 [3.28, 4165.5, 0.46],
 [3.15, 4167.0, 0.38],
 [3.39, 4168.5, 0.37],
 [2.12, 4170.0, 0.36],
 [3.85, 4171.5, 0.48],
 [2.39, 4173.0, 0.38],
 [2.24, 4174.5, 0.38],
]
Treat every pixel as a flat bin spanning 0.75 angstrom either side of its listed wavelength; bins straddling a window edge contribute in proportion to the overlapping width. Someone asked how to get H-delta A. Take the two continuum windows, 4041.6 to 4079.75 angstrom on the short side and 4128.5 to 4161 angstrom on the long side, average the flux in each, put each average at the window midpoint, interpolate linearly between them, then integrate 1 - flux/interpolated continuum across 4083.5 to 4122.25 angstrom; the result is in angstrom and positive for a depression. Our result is 4.7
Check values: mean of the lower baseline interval 2.89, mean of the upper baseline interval 2.89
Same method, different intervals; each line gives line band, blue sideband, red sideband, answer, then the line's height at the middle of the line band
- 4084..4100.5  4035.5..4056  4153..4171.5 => 2.6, 3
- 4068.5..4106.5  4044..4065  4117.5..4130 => 4.3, 2.87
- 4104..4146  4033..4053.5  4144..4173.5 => 2.9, 2.97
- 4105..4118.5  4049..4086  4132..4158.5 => 1.2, 2.94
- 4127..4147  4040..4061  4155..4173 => 1.0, 3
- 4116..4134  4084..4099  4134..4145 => 0.7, 2.86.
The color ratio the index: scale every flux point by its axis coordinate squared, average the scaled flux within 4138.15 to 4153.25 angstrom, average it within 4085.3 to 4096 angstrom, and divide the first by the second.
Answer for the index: 1.15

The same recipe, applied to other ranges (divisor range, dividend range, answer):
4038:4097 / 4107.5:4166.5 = 1.04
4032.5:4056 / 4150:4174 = 1.06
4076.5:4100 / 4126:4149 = 1.12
